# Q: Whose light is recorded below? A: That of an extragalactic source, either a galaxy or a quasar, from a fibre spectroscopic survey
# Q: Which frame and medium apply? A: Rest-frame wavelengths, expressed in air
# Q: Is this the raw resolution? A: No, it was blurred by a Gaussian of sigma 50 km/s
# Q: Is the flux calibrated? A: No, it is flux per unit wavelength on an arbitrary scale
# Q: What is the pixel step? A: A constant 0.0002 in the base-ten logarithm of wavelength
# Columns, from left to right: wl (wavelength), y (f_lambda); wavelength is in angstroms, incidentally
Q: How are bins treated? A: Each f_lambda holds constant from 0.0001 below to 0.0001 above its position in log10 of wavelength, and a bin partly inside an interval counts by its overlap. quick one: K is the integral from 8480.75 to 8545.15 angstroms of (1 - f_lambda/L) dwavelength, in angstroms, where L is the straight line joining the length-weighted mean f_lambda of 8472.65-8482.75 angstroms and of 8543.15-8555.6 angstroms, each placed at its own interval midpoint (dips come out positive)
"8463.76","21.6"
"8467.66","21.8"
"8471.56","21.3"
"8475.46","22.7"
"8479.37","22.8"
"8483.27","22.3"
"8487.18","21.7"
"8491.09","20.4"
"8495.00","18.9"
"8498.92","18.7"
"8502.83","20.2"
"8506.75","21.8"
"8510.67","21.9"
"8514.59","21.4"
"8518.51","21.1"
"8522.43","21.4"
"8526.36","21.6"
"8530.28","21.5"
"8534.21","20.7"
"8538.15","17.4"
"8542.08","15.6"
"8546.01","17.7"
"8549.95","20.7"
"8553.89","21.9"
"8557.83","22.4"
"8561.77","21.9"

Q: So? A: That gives 2.4 angstroms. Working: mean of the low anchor 22.6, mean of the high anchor 19.7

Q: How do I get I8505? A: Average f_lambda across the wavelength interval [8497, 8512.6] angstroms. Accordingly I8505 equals 20.7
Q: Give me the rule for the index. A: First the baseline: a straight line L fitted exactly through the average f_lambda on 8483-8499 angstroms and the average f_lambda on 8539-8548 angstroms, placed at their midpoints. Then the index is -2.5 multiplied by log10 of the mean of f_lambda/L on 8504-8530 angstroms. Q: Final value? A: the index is -0.159 mag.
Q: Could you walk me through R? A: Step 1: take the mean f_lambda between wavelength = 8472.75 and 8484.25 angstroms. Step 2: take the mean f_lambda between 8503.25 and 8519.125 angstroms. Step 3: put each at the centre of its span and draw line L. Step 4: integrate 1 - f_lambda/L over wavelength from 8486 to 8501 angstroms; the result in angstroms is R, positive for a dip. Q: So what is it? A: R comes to 1.5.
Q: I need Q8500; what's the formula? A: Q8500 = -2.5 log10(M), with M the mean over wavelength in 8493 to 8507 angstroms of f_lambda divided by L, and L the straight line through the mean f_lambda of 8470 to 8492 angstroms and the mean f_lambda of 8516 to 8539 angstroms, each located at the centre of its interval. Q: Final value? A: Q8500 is 0.10 mag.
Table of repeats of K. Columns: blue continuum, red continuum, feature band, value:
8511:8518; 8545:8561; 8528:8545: 1.9 angstroms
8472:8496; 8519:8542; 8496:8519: 0.1 angstroms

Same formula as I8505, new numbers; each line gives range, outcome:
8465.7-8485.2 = 22.2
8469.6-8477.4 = 22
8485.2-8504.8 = 20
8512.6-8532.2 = 21.4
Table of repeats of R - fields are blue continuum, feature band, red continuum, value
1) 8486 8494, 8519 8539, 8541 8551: -2.0 angstroms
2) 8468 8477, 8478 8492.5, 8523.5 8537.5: -0.1 angstroms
